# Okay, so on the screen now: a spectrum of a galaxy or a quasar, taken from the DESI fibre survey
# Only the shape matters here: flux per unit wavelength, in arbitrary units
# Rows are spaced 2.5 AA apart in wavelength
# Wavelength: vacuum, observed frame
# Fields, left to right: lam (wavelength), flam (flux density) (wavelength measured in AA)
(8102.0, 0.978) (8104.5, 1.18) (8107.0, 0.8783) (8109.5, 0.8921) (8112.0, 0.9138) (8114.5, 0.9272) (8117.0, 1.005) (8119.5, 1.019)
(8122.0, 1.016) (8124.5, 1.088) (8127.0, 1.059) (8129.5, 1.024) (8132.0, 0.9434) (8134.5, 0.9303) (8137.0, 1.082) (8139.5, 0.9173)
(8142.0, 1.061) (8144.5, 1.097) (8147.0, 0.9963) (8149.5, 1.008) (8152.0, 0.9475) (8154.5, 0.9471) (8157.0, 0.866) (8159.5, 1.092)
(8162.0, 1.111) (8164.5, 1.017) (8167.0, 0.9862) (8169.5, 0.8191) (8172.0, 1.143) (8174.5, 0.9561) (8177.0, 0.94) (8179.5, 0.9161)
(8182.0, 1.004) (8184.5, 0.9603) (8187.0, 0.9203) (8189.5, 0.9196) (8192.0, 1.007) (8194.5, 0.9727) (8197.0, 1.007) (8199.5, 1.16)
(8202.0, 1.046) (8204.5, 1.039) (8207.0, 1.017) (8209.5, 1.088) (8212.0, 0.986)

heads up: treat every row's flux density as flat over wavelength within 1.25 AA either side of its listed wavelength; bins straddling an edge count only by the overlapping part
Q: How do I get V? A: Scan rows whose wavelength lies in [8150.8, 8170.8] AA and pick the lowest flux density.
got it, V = 0.8191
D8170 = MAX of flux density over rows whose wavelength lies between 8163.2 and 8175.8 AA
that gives 1.143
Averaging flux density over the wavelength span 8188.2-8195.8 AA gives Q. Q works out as 0.966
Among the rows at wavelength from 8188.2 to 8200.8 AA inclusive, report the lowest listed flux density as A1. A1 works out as 0.9196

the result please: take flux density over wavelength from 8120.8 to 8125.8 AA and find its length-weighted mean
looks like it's 1.05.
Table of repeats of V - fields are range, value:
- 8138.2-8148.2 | 0.9173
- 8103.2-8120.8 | 0.8783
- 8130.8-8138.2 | 0.9303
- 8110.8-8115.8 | 0.9138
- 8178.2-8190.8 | 0.9161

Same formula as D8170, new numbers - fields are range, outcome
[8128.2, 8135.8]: 1.024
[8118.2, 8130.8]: 1.088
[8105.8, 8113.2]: 0.9138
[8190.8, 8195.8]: 1.007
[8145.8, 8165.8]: 1.111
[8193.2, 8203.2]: 1.16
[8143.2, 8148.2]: 1.097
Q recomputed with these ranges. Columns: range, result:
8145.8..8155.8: 0.974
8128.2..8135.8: 0.967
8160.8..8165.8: 1.06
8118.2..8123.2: 1.02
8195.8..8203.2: 1.07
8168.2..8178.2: 0.965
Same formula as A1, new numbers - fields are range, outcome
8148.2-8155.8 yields 0.9471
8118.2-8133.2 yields 0.9434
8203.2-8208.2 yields 1.017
